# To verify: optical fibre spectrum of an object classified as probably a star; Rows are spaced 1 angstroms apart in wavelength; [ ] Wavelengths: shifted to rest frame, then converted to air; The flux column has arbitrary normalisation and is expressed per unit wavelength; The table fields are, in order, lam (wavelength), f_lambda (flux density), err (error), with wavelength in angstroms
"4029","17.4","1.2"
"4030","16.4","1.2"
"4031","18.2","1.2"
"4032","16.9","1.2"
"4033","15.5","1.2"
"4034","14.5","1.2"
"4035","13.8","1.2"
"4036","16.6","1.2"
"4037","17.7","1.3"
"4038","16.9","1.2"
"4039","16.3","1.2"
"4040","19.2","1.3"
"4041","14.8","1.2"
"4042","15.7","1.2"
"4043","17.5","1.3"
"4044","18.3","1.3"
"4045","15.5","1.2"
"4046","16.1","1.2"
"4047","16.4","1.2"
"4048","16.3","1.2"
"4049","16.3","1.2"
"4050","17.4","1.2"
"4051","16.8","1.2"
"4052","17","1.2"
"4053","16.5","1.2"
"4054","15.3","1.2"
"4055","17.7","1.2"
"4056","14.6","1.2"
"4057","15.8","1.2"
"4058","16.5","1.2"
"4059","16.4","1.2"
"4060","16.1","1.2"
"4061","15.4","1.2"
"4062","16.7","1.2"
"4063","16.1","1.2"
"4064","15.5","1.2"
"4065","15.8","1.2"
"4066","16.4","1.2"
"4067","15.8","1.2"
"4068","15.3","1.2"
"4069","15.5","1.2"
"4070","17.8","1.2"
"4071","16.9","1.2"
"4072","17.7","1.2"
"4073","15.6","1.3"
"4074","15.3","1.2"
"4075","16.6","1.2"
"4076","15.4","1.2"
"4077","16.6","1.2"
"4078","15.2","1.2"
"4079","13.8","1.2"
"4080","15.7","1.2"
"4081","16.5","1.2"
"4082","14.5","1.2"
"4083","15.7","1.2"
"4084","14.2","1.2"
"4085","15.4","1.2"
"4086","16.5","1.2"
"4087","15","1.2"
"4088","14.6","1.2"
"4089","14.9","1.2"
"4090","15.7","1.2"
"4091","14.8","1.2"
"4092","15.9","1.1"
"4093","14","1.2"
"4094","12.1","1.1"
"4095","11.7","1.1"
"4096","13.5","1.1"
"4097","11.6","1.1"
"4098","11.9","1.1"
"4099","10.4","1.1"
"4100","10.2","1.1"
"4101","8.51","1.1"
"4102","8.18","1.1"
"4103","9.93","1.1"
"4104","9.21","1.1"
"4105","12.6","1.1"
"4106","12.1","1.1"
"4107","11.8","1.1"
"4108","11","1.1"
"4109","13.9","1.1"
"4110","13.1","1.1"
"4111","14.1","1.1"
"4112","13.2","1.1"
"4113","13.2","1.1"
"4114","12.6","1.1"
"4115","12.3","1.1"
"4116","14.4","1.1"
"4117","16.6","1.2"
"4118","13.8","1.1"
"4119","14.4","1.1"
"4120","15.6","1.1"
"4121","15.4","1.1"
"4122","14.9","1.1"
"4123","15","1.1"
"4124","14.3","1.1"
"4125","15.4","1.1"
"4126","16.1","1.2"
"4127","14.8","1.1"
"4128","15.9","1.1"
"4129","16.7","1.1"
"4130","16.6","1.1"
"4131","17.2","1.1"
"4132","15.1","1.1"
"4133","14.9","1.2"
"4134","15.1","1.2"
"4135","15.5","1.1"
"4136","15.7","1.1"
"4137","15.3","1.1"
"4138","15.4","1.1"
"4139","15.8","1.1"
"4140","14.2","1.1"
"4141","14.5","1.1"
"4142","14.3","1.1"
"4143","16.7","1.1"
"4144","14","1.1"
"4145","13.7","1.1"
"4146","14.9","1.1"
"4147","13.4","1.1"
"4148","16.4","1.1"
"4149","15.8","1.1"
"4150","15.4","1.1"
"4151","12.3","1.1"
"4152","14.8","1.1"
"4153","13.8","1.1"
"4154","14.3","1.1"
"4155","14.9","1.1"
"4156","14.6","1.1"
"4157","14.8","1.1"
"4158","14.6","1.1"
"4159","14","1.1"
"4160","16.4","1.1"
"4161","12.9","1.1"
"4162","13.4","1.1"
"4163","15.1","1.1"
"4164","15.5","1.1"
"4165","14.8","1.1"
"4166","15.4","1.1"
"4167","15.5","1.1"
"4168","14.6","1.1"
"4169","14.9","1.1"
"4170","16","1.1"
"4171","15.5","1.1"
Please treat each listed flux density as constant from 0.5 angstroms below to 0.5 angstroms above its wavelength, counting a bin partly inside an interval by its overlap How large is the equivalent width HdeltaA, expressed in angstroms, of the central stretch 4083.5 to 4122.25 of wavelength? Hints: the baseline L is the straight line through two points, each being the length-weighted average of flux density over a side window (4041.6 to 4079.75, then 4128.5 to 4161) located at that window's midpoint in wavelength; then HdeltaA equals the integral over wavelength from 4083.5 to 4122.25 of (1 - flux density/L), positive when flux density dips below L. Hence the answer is 6.08 angstroms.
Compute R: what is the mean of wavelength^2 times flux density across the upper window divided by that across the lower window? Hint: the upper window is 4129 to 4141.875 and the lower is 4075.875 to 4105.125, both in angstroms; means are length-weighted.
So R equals 1.17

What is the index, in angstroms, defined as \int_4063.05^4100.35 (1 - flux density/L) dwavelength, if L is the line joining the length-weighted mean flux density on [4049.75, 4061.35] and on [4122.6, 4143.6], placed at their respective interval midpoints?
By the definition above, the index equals 2.6 angstroms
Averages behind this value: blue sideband 16.3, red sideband 15.4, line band 14.9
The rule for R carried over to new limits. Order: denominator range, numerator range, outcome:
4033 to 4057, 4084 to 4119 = 0.81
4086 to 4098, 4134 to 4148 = 1.09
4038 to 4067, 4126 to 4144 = 0.98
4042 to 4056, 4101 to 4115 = 0.73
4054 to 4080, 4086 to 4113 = 0.80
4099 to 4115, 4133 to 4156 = 1.31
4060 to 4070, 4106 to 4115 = 0.82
